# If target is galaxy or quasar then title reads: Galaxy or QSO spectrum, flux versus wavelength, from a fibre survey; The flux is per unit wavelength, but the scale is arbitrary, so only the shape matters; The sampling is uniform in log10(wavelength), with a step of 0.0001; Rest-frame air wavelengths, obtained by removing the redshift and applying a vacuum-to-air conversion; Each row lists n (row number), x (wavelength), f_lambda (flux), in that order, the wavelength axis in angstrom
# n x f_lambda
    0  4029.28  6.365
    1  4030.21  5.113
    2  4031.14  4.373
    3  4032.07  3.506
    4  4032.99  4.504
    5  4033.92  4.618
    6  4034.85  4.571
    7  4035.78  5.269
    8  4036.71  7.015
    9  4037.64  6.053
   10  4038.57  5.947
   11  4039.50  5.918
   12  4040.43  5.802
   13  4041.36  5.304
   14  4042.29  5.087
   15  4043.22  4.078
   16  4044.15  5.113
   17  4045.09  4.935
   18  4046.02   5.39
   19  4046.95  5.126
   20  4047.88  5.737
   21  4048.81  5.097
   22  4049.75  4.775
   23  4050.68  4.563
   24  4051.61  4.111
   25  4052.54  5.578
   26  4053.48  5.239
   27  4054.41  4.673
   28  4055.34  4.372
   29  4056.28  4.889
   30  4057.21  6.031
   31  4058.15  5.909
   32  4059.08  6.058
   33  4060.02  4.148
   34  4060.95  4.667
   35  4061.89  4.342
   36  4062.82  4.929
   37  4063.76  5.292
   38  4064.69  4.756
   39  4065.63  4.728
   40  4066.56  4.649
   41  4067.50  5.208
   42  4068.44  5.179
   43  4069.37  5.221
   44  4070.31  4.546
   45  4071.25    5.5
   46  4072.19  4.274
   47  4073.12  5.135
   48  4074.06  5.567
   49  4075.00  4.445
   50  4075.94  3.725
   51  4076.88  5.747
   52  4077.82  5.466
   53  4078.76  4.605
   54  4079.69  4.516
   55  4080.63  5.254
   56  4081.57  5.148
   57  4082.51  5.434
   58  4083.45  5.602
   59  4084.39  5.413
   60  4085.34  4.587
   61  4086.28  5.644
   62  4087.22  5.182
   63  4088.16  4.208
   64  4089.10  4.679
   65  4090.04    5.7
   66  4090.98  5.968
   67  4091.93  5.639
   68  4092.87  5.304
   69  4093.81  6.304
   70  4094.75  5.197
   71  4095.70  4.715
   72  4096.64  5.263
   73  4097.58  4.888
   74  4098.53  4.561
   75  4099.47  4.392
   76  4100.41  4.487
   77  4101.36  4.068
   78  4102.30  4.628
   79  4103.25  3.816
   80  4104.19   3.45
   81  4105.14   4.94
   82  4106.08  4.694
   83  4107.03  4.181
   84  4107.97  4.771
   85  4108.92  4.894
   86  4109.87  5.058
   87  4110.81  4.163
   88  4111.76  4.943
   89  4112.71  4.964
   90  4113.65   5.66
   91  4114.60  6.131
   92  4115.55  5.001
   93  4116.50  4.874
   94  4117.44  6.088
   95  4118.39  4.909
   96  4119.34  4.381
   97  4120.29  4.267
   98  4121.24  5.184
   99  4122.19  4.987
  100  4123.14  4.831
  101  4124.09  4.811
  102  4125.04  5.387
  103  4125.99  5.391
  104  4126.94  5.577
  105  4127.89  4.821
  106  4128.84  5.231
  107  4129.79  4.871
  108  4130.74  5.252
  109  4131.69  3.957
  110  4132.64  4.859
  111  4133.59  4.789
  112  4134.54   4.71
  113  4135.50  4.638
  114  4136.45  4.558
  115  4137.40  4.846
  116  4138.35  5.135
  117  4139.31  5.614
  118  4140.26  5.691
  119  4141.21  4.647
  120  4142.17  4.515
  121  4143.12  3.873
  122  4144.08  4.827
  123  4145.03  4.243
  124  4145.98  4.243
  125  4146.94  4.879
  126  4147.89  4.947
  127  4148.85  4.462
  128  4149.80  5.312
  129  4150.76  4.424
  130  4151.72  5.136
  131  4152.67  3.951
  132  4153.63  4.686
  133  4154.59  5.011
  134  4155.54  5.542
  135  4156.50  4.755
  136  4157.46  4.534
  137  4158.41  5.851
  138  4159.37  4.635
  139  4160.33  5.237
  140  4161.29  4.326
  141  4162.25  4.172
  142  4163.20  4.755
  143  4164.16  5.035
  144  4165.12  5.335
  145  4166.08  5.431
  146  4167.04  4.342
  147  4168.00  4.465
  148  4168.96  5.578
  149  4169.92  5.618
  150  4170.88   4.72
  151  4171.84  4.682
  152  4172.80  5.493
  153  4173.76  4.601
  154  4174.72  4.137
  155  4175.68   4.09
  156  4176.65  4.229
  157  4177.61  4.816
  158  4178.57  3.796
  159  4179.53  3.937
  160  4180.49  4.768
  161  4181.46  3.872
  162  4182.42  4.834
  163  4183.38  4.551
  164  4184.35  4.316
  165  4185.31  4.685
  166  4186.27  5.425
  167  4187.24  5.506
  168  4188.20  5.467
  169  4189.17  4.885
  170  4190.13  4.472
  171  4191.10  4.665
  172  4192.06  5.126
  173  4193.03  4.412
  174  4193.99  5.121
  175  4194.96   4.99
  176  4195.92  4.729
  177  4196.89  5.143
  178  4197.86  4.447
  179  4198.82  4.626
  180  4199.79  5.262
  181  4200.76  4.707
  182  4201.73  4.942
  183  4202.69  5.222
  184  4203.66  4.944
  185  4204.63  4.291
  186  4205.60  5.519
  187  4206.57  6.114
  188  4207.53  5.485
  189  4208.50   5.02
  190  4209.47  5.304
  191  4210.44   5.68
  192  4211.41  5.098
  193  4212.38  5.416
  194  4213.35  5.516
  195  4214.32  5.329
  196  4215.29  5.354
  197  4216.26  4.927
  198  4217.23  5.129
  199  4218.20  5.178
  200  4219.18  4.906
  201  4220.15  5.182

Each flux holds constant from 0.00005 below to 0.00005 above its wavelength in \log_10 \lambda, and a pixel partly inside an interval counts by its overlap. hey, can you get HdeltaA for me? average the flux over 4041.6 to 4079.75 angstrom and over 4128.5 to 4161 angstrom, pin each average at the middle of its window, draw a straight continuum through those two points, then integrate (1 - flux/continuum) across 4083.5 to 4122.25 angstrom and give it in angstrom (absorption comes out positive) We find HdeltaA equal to -0.4 angstrom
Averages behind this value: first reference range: 4.97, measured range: 4.94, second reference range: 4.82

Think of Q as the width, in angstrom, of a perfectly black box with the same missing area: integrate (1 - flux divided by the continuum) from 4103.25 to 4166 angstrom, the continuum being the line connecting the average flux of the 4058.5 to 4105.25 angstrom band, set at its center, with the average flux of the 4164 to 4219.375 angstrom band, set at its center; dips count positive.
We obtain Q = 1.0 angstrom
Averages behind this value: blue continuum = 4.95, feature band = 4.86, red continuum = 4.93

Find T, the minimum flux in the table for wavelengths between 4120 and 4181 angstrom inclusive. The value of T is 3.796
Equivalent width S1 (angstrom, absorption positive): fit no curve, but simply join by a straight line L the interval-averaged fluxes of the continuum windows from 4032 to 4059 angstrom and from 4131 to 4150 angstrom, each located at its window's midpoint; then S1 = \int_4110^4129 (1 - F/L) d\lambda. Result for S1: -1.0 angstrom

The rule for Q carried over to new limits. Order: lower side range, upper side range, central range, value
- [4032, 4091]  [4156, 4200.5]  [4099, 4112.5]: 1.34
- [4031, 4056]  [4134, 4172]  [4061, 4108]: 0.63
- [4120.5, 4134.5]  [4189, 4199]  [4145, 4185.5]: 1.31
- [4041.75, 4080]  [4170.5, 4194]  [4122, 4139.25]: -0.55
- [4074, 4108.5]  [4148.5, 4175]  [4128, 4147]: 0.47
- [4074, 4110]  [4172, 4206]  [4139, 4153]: 0.30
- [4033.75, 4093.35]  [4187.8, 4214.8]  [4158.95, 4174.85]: 0.65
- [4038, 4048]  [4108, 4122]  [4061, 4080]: 1.13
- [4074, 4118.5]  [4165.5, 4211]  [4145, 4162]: 0.38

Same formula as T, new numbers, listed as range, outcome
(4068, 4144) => 3.45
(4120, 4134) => 3.957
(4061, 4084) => 3.725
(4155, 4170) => 4.172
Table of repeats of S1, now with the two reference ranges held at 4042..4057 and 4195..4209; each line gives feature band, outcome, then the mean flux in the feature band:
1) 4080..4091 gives -0.5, 5.19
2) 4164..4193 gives 1.5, 4.75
